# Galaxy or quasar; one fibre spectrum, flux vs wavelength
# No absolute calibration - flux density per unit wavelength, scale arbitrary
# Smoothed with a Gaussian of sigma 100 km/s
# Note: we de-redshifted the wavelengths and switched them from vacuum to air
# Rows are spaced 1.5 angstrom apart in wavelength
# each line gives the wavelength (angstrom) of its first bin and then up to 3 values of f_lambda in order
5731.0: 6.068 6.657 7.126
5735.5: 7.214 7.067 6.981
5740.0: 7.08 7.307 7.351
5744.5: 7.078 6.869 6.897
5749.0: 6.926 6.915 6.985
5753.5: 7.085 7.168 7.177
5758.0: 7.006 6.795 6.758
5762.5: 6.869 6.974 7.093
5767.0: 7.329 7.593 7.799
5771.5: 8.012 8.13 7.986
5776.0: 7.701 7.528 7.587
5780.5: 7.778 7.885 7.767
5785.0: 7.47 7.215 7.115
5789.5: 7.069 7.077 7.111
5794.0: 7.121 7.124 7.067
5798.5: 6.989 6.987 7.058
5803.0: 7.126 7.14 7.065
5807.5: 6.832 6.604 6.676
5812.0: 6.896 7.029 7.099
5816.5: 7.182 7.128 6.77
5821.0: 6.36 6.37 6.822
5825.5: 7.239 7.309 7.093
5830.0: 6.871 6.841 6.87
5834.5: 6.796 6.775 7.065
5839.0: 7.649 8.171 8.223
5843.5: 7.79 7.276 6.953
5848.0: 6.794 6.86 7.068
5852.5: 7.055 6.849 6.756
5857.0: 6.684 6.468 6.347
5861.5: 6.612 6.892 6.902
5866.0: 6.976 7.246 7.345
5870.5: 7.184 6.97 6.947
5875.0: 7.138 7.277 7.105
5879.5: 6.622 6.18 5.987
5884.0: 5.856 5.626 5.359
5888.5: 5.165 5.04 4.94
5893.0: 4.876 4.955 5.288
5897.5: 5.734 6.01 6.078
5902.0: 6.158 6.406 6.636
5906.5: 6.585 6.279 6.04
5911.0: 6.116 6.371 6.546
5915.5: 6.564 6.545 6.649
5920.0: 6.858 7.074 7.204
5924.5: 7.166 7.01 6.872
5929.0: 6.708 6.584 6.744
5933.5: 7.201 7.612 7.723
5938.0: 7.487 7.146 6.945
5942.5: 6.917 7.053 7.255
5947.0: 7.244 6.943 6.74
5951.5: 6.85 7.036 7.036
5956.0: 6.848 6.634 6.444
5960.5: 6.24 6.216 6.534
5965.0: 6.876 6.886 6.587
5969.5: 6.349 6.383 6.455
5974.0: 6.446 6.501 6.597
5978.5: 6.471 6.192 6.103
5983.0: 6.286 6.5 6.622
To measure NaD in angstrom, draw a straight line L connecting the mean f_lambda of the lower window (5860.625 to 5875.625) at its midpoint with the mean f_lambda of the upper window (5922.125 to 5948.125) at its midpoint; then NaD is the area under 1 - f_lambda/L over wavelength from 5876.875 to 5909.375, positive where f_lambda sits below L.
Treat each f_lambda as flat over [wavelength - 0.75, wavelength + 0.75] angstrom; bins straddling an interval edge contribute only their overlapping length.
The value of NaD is 5.4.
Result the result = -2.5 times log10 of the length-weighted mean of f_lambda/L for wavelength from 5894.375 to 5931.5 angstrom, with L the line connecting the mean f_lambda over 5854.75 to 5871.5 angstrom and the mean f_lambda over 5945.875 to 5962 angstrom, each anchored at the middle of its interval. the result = 0.061 mag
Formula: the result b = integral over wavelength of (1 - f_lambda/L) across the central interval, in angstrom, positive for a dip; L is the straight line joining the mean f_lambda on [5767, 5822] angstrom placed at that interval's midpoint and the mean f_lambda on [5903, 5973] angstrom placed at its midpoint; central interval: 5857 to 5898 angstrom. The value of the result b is 4.2 angstrom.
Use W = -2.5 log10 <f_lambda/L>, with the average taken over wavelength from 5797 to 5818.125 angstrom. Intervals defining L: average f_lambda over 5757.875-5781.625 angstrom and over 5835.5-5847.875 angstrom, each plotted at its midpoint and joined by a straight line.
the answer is 0.07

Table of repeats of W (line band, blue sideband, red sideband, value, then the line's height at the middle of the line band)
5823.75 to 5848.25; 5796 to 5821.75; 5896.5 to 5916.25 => -0.07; 6.75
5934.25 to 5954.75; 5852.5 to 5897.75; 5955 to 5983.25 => -0.11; 6.44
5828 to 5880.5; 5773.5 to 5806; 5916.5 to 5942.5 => 0.02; 7.19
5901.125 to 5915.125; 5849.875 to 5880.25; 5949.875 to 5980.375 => 0.07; 6.78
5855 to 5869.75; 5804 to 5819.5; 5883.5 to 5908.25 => -0.11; 6.19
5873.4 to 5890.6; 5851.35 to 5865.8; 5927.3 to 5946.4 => 0.11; 6.85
